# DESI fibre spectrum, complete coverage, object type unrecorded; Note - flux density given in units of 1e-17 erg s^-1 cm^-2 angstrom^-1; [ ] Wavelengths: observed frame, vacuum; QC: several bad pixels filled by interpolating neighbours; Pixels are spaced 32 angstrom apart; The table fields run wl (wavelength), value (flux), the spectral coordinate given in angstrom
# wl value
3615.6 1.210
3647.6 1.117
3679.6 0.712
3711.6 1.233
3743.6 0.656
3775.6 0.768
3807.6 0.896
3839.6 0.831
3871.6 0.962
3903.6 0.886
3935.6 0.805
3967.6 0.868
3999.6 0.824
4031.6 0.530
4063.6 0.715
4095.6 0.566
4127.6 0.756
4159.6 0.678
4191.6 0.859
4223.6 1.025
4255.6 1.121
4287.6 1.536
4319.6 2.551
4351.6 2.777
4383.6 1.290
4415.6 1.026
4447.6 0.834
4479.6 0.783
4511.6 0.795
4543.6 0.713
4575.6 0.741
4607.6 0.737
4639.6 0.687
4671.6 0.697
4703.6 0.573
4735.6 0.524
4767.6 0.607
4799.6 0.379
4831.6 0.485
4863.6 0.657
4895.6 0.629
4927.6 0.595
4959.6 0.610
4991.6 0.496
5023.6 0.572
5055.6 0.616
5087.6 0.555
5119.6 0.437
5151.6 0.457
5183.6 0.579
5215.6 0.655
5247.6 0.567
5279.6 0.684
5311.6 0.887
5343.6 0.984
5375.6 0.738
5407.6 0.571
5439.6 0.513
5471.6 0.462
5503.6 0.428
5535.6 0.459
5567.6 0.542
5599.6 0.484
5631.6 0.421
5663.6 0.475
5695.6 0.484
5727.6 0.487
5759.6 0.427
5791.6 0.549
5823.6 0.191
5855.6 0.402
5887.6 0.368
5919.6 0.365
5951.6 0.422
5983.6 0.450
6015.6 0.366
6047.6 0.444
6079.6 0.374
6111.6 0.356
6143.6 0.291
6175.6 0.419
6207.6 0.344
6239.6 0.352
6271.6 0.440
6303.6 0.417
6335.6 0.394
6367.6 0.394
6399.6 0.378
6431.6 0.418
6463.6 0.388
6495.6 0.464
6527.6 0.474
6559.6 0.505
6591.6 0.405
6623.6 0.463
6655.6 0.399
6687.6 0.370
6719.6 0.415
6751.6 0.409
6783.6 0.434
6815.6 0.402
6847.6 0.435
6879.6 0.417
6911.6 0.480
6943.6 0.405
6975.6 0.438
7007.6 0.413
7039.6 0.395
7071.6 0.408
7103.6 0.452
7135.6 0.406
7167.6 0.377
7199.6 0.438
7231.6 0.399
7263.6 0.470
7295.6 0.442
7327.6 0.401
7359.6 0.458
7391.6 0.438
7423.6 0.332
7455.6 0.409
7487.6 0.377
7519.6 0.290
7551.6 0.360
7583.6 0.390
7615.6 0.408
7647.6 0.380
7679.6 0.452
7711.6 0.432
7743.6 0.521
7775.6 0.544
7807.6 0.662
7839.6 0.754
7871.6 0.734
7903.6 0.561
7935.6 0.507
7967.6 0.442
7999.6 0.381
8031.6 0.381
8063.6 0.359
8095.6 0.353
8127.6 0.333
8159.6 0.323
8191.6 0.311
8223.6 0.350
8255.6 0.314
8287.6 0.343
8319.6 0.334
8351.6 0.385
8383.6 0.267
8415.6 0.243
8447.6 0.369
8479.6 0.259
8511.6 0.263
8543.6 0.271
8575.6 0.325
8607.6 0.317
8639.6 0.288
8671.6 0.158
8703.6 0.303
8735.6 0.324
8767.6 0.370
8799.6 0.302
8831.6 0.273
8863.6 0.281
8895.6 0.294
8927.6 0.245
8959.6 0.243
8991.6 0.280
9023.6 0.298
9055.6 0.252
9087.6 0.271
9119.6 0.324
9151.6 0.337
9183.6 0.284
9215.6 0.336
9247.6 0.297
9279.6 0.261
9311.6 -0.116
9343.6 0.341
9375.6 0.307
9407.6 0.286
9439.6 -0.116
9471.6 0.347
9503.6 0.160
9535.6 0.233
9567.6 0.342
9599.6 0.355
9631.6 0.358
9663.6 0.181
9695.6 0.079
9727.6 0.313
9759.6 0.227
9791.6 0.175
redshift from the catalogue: 1.800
